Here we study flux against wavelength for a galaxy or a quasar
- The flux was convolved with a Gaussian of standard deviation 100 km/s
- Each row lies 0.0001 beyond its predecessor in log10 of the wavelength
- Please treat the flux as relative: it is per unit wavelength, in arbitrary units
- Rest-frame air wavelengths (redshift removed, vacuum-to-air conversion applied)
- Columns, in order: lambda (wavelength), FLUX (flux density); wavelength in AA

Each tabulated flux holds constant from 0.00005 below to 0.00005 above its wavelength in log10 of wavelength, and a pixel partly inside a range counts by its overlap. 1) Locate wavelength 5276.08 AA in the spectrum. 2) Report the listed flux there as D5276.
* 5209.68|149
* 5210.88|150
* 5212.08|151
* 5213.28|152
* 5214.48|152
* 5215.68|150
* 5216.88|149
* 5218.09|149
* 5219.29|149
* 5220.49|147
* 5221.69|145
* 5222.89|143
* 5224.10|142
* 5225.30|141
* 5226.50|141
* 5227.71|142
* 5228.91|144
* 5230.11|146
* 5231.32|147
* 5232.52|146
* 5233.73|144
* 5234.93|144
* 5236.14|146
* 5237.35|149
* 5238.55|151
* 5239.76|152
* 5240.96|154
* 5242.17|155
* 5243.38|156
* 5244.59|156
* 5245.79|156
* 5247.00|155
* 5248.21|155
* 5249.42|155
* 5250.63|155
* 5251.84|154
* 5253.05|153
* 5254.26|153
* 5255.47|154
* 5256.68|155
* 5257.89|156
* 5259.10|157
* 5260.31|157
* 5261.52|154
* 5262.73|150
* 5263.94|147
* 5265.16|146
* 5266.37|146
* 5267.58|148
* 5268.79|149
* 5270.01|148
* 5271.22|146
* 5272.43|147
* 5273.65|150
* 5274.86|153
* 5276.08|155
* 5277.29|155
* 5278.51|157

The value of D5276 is 155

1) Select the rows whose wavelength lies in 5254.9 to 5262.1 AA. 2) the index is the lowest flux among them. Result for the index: 154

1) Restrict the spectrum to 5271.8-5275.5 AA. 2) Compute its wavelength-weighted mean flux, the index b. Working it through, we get 150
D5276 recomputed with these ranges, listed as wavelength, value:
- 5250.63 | 155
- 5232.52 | 146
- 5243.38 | 156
